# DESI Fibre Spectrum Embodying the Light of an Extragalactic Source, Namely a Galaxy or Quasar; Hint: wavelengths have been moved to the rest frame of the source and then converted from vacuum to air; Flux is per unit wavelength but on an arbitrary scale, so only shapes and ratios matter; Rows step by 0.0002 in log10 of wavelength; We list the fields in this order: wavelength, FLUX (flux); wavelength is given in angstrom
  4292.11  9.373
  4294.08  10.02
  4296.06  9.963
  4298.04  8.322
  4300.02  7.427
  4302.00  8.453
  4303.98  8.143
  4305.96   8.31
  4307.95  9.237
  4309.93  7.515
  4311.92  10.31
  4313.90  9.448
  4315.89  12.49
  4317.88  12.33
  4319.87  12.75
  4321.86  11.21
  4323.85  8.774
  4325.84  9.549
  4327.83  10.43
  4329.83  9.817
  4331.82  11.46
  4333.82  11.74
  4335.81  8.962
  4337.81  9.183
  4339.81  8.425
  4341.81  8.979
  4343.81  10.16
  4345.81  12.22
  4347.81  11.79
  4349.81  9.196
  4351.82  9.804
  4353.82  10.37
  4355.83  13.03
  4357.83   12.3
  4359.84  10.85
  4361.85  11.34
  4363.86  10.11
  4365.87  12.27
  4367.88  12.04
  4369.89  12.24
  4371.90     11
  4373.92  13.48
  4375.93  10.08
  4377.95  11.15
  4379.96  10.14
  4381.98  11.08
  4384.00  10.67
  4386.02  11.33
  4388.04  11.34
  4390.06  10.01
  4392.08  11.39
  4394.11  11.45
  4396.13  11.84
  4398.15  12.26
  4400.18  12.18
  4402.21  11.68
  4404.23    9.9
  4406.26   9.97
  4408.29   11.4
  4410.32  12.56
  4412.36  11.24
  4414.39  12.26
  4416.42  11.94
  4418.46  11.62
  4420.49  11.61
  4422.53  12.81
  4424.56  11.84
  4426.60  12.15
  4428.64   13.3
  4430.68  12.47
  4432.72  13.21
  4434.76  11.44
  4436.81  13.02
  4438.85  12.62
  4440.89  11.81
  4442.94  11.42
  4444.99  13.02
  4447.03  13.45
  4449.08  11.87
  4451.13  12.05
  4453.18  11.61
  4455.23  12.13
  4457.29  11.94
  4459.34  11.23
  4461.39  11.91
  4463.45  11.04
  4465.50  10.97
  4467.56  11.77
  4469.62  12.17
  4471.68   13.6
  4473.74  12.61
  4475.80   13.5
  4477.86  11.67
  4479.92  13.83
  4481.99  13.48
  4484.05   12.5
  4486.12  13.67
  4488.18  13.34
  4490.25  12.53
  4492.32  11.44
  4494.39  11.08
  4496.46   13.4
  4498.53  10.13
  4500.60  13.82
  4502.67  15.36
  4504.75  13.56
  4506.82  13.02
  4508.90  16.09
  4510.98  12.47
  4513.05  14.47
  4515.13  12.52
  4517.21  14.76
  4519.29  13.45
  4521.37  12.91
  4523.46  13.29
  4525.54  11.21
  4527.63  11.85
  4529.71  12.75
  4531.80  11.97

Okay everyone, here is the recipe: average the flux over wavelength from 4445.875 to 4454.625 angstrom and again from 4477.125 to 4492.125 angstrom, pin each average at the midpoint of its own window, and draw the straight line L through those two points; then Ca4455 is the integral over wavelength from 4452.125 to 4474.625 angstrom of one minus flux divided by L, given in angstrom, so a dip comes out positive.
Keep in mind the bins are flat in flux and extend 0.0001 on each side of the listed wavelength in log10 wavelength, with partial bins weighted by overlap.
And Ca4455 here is 1.1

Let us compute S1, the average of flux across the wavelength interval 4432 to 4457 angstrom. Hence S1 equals 12.3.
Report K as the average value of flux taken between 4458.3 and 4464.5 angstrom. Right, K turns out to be 11.4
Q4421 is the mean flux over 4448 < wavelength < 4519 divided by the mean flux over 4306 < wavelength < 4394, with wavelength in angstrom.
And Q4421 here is 1.18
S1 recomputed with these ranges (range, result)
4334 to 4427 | 11.2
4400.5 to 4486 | 12.1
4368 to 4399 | 11.3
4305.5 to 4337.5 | 10.3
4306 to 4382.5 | 10.7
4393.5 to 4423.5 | 11.6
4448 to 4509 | 12.5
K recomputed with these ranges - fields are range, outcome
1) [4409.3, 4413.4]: 11.9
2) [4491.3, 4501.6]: 12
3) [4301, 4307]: 8.3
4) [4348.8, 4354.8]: 9.79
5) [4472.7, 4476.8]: 13.1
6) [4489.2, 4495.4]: 11.7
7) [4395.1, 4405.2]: 11.6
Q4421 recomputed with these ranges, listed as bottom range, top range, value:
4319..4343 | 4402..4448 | 1.19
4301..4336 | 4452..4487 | 1.22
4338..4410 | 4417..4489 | 1.12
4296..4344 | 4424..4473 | 1.25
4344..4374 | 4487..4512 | 1.15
